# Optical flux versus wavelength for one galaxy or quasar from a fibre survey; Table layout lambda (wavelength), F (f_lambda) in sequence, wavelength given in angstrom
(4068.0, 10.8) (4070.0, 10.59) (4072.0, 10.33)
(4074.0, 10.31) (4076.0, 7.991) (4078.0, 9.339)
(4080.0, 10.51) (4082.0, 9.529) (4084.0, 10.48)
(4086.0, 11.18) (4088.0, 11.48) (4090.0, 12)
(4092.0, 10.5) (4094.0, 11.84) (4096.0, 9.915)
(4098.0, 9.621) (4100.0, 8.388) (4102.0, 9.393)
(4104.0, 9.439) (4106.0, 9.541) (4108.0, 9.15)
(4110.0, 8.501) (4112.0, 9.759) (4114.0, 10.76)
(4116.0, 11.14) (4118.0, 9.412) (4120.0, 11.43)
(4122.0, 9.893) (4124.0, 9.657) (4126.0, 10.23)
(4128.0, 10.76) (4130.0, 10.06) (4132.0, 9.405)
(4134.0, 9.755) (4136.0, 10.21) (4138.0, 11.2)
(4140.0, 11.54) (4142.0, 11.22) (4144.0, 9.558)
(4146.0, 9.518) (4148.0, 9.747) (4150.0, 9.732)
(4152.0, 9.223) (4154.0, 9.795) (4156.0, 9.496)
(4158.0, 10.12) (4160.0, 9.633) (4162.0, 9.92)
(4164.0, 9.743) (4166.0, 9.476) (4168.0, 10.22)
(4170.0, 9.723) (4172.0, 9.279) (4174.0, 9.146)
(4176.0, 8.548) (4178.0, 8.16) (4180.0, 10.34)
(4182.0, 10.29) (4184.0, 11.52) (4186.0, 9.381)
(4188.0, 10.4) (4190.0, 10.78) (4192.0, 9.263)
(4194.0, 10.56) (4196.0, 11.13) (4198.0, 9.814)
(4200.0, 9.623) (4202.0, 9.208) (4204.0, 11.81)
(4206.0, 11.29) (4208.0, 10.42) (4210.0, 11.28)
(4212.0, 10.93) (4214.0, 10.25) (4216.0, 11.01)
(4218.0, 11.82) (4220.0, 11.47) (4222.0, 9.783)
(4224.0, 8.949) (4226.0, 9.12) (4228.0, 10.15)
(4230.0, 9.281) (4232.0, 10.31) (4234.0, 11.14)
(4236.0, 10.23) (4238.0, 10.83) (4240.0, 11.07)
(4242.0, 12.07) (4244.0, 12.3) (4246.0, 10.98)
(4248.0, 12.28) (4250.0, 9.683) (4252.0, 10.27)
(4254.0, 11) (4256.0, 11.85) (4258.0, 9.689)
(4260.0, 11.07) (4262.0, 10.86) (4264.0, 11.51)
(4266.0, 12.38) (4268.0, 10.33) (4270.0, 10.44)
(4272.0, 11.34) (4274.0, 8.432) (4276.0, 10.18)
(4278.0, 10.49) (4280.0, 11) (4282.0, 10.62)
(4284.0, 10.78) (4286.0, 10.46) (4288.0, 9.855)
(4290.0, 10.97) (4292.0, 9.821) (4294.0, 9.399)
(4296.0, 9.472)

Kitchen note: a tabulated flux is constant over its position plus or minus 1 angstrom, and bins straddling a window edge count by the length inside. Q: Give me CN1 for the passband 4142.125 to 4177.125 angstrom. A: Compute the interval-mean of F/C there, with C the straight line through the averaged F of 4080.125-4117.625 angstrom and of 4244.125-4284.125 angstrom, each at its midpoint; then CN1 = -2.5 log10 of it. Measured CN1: 0.08 mag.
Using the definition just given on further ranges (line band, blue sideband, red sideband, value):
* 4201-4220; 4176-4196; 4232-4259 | -0.05 mag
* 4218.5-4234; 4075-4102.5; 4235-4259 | 0.09 mag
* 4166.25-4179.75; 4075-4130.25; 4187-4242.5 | 0.12 mag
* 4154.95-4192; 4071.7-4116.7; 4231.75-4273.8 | 0.08 mag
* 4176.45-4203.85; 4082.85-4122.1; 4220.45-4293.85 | 0.04 mag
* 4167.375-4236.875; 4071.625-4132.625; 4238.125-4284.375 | 0.04 mag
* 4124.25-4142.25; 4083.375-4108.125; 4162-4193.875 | -0.04 mag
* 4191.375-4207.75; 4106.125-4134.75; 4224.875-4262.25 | 0.01 mag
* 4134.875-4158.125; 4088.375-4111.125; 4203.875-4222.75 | 0.02 mag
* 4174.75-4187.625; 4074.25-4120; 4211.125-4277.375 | 0.07 mag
